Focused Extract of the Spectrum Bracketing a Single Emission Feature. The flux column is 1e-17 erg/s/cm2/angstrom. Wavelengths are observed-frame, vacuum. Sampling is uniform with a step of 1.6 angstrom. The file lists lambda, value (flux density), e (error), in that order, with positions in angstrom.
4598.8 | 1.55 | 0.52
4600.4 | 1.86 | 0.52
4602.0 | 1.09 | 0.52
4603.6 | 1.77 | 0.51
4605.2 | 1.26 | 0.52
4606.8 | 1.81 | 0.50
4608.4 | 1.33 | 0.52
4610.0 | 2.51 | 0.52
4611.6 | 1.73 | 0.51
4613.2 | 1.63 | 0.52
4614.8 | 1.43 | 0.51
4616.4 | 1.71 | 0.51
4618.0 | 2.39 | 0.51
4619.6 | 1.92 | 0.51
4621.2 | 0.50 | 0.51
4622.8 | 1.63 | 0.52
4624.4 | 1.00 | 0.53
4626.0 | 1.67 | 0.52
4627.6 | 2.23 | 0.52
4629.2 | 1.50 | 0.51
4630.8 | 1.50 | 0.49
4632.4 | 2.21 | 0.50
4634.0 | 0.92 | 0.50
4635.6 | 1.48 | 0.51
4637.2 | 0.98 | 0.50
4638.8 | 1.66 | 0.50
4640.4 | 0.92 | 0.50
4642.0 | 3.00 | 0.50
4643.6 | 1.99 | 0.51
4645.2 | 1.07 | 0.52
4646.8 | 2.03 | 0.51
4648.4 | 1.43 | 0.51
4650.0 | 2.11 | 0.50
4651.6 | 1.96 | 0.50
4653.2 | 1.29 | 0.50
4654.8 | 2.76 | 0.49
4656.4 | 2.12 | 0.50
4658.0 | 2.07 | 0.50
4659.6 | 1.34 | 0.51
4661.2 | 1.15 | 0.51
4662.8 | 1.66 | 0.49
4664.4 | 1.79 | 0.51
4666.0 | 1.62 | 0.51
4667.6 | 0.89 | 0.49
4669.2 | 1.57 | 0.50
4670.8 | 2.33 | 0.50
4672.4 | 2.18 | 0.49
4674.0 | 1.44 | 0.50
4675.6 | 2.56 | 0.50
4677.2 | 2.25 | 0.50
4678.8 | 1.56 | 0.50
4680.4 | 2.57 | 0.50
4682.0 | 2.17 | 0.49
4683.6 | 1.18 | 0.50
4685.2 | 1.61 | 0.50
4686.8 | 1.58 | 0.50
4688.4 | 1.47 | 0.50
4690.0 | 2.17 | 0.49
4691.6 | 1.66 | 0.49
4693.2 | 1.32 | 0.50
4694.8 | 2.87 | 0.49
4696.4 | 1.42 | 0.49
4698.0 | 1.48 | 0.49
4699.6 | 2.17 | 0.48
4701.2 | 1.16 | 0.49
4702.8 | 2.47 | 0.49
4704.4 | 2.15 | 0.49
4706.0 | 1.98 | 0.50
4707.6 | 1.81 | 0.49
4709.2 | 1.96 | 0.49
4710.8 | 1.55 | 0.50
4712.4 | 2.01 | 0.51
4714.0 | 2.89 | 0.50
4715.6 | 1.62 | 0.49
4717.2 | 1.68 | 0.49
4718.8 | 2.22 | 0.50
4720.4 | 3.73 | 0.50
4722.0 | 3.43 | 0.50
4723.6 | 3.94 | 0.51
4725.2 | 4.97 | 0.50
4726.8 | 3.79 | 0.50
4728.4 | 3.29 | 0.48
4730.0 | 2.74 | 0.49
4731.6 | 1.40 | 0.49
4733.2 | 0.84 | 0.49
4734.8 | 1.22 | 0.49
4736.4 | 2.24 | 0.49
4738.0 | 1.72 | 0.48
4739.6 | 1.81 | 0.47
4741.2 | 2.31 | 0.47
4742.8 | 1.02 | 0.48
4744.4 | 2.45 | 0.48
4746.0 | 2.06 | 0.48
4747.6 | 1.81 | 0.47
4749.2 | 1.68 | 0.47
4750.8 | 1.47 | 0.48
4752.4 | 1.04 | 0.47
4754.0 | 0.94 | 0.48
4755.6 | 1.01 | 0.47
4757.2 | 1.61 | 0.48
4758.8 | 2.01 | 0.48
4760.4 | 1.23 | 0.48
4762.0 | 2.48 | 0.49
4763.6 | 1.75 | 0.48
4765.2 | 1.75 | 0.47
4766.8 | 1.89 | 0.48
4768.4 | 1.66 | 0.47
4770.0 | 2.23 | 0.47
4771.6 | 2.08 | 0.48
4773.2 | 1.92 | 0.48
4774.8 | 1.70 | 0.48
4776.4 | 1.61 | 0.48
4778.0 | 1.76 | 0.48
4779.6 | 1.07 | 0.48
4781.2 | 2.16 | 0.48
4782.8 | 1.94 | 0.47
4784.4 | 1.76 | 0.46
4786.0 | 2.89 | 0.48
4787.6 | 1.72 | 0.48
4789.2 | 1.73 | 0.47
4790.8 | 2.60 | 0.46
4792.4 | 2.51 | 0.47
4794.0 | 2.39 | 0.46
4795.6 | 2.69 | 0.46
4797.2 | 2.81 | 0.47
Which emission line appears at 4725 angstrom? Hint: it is [O II] 3727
